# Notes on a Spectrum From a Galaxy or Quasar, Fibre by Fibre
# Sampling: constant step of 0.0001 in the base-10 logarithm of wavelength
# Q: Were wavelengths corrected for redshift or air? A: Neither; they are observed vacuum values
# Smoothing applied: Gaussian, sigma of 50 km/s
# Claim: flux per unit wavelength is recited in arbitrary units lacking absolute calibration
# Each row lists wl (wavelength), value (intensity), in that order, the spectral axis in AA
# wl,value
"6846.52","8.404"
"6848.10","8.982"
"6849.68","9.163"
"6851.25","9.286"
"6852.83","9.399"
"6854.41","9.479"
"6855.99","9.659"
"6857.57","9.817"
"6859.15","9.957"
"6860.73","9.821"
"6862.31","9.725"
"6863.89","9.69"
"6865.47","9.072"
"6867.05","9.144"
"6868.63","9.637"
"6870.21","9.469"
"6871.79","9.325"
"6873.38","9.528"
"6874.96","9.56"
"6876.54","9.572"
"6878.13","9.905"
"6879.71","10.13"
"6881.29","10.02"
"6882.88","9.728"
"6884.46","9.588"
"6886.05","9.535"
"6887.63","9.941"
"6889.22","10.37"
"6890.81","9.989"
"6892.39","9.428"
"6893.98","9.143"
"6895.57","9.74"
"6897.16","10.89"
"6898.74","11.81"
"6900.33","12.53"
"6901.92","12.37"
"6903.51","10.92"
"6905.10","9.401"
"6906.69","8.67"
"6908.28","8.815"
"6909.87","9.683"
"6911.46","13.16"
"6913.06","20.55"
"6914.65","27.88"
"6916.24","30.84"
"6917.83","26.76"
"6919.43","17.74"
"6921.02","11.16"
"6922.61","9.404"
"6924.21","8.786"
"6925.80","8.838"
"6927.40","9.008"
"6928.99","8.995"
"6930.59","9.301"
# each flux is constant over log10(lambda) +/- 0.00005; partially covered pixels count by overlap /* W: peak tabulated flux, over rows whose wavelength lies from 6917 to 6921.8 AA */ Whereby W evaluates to 26.76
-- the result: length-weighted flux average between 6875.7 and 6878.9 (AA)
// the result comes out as 9.72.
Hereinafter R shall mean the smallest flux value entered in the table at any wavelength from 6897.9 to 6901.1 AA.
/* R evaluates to 11.81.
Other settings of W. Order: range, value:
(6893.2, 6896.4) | 9.74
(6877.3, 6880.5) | 10.13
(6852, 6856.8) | 9.659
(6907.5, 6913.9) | 20.55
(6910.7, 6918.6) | 30.84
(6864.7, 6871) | 9.637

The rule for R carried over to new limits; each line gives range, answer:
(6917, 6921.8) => 11.16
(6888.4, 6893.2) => 9.428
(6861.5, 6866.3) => 9.072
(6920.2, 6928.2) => 8.786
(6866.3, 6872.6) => 9.144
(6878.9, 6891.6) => 9.535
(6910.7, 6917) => 13.16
